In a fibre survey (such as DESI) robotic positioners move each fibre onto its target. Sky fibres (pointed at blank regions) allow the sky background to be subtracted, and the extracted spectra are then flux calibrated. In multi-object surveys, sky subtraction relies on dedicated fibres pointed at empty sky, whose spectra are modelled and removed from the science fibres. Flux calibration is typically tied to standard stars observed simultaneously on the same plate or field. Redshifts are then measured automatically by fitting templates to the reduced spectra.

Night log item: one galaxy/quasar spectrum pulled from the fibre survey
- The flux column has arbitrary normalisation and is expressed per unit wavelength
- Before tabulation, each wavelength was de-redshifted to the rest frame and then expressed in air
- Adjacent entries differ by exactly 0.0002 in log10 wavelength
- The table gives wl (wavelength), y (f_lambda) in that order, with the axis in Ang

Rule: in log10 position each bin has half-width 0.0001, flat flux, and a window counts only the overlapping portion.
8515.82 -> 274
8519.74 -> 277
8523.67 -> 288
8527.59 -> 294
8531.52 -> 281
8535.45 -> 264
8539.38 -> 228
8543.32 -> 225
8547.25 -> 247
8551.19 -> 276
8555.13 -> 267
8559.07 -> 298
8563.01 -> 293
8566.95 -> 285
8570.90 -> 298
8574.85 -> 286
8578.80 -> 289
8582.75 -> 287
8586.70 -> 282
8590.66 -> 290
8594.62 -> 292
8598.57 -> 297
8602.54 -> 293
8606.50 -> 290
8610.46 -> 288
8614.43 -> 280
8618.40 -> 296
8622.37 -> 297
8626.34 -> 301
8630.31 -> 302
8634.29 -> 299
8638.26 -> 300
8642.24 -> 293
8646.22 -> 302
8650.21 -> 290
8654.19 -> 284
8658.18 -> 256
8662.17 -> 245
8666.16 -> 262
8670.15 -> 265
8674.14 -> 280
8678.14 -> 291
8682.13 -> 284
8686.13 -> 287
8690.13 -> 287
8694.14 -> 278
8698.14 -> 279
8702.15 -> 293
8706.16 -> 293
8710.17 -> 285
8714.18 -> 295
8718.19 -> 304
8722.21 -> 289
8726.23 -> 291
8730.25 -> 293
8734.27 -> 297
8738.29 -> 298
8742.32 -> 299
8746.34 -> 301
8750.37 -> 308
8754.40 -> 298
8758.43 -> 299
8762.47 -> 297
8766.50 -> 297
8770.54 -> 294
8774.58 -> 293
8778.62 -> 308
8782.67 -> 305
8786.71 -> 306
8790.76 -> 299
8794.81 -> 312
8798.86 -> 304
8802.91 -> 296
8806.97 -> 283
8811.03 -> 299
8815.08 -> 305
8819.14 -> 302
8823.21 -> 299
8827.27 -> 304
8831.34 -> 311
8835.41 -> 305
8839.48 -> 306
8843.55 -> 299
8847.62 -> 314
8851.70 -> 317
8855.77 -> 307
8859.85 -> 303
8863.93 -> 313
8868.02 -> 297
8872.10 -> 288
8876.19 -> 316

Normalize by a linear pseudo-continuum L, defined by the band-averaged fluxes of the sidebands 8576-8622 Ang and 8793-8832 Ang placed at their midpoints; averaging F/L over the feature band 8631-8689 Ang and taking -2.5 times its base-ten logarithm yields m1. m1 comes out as 0.04 mag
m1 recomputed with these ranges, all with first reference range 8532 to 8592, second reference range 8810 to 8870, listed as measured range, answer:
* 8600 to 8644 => -0.05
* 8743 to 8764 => -0.02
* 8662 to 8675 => 0.09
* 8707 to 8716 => 0.00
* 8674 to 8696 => 0.01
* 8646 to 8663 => 0.04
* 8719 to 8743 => 0.00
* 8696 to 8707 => 0.01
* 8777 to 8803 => -0.02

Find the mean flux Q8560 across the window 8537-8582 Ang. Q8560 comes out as 272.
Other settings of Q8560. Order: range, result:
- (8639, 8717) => 282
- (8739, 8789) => 300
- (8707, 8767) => 297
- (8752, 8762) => 299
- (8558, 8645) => 293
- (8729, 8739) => 296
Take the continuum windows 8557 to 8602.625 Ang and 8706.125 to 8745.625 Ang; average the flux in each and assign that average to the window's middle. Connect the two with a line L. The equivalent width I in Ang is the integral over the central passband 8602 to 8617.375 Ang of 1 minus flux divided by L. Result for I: 0.2 Ang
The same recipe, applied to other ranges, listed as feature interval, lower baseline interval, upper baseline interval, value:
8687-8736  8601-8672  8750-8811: 0.5 Ang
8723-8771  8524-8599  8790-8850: -0.3 Ang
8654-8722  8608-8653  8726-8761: 3.7 Ang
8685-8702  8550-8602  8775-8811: 0.7 Ang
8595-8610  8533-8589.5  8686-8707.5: -0.8 Ang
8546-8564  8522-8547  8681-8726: -0.8 Ang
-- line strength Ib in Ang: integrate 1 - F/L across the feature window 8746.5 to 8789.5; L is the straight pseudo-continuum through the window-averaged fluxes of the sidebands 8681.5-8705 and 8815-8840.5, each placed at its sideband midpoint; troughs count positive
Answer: -0.7 Ang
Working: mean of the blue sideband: 285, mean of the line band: 300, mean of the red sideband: 304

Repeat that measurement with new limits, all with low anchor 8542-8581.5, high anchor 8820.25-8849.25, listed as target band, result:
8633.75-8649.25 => -0.7 Ang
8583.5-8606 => -0.8 Ang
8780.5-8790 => -0.1 Ang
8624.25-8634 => -0.6 Ang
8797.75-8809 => 0.3 Ang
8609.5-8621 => -0.2 Ang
